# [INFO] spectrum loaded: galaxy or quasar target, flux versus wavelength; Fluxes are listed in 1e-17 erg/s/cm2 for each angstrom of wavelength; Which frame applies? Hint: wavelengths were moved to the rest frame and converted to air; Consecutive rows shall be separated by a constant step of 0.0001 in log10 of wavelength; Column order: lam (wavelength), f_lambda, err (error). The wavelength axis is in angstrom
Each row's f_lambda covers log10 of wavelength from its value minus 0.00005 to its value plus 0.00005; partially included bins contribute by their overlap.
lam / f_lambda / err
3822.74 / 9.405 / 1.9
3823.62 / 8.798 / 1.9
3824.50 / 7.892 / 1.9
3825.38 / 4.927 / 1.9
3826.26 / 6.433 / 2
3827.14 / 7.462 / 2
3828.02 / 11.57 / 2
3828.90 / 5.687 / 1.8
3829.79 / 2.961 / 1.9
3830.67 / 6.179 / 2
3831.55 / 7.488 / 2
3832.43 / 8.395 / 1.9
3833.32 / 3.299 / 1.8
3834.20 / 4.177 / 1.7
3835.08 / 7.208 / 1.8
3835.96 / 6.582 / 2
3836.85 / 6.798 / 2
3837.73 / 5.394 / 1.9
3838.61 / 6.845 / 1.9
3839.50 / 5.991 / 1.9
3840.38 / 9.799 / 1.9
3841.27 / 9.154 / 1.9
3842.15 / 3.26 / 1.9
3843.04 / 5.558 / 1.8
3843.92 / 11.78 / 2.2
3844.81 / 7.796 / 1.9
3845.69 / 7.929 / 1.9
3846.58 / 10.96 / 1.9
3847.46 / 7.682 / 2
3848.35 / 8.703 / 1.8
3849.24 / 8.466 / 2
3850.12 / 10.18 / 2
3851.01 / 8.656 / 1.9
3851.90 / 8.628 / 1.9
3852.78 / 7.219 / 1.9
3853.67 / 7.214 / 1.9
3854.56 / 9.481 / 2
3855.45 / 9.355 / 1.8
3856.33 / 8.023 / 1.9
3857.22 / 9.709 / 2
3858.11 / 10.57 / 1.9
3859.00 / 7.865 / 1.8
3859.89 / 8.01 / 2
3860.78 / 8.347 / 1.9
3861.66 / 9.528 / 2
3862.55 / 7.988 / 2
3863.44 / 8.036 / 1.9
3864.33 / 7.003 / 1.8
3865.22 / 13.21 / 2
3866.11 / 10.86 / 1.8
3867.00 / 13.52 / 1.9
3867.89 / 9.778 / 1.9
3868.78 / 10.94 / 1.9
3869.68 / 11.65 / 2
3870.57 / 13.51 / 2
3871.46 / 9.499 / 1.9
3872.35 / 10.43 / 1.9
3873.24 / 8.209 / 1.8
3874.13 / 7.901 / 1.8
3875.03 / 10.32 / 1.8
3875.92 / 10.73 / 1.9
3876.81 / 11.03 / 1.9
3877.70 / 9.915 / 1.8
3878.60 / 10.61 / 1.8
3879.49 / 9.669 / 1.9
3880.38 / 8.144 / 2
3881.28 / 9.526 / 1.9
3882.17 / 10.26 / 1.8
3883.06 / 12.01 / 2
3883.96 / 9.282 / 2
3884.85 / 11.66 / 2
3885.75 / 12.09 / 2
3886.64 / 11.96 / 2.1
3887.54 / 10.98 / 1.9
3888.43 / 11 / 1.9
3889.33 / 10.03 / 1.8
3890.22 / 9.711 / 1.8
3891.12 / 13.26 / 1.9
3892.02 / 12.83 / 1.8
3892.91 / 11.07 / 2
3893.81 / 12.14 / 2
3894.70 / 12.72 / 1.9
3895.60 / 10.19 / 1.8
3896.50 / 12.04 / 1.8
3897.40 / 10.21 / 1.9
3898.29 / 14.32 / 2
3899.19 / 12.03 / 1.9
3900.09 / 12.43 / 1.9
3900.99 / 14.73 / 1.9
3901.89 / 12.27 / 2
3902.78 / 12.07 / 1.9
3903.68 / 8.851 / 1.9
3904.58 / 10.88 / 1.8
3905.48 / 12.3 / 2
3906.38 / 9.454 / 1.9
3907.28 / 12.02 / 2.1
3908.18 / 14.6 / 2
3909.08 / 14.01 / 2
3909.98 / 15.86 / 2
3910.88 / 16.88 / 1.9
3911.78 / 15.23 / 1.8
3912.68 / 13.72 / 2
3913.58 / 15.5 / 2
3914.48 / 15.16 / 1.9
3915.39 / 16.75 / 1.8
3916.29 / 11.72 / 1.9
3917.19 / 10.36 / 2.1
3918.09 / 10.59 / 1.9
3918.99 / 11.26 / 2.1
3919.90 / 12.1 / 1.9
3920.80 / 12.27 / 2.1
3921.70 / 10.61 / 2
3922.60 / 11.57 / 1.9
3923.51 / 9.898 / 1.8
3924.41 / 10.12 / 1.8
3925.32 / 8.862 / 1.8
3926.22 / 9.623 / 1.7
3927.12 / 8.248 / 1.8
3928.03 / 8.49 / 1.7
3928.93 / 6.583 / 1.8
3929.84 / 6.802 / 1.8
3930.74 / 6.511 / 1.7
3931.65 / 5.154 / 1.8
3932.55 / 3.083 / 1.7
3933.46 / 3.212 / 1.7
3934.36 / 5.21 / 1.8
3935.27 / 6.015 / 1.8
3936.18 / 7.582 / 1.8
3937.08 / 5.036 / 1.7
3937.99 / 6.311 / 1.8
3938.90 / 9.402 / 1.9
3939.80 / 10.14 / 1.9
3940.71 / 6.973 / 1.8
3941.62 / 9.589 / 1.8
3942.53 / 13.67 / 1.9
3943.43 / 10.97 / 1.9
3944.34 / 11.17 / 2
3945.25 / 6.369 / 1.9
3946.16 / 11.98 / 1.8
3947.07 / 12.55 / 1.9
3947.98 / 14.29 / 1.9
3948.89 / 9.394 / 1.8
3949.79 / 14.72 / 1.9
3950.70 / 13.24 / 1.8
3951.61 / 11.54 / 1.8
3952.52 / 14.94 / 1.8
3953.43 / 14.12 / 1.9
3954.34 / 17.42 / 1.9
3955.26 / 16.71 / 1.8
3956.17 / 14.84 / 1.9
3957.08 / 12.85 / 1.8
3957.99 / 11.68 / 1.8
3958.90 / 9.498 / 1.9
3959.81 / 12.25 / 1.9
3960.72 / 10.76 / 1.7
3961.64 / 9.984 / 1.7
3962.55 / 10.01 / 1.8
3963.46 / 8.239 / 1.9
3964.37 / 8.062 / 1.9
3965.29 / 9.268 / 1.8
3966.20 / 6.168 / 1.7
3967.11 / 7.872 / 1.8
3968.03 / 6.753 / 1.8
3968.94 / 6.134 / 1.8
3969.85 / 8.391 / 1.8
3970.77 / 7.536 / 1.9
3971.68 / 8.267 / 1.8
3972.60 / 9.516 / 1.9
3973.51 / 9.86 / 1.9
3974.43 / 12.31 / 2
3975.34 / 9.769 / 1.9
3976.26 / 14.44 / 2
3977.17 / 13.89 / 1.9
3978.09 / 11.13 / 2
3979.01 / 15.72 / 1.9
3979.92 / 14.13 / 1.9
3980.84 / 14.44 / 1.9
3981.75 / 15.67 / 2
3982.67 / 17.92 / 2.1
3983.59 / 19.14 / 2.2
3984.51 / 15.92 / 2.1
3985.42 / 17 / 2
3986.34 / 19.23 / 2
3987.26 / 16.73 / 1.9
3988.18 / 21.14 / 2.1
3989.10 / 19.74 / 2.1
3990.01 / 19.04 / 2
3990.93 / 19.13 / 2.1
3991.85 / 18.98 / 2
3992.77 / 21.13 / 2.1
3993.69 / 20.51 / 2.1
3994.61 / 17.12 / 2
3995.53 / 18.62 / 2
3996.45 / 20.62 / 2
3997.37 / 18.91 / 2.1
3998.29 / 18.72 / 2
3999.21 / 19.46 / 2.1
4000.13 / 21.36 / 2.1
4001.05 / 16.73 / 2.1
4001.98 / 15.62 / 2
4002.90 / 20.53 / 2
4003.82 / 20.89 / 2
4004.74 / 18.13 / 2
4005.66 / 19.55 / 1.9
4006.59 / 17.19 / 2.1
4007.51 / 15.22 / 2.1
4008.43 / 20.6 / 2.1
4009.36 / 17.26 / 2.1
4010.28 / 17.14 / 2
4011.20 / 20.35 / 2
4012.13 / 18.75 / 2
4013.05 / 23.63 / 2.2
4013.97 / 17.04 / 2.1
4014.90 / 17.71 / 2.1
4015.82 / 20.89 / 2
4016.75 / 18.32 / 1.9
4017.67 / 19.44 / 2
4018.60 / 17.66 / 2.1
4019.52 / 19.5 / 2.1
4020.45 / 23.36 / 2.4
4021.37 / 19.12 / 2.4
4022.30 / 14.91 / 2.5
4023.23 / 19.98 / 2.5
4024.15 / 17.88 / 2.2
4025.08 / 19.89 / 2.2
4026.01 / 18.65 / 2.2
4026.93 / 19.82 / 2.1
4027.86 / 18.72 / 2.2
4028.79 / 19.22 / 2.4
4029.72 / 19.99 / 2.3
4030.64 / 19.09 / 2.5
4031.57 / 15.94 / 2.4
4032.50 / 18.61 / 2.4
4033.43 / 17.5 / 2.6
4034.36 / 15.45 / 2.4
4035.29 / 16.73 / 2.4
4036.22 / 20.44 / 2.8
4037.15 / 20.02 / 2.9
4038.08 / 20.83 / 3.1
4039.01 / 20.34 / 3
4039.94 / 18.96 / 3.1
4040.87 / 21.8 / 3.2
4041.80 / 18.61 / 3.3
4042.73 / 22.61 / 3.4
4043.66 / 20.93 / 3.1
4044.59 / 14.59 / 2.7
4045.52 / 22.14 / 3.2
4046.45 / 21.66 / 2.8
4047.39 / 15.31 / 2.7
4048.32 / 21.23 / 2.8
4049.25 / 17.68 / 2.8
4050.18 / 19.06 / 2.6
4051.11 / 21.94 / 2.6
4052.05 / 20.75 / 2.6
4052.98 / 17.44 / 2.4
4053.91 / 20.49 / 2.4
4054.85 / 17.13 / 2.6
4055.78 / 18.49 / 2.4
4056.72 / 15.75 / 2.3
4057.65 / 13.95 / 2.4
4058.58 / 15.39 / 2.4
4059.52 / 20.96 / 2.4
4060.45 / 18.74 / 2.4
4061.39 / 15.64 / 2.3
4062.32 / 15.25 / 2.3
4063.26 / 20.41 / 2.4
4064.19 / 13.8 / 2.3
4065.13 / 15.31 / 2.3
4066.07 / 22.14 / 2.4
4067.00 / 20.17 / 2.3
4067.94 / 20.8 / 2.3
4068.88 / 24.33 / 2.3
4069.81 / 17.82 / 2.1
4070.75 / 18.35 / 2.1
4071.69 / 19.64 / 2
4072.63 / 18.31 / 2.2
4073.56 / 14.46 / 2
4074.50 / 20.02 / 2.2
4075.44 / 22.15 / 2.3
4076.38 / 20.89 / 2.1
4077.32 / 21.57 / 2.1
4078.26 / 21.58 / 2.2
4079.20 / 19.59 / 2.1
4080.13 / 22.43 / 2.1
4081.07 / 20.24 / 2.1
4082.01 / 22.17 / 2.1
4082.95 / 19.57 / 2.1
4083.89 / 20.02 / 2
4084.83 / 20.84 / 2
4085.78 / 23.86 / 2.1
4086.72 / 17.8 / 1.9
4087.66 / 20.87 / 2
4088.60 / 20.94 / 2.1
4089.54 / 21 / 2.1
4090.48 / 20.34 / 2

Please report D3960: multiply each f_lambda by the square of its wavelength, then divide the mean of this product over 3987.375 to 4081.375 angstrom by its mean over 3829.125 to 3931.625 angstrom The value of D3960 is 2.0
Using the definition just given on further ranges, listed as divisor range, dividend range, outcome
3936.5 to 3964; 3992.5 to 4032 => 1.72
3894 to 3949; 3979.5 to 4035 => 1.83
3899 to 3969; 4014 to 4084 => 1.89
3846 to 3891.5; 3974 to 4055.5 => 2.02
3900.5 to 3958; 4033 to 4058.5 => 1.82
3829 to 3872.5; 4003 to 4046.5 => 2.49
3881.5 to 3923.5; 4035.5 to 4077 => 1.68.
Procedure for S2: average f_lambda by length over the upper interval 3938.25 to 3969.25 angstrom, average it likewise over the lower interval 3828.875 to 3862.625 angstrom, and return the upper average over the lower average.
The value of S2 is 1.4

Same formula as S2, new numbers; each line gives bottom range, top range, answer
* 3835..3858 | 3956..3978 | 1.23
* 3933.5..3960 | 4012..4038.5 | 1.73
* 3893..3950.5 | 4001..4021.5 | 1.77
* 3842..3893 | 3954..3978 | 1.07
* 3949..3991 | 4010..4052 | 1.49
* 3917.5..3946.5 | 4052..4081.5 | 2.19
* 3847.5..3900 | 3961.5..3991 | 1.25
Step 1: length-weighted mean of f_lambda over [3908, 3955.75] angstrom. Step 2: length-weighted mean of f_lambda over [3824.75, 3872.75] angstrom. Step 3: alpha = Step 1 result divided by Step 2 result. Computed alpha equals 1.30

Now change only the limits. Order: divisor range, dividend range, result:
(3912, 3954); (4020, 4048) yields 1.89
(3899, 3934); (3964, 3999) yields 1.31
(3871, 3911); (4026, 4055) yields 1.69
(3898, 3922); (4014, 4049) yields 1.48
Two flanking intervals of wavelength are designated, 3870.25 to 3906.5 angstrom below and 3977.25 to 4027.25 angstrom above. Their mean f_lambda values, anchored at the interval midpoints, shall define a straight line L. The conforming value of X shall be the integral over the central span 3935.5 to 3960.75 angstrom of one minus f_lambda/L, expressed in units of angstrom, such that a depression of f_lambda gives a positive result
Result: 6.1 angstrom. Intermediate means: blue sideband 11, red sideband 18.4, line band 11.4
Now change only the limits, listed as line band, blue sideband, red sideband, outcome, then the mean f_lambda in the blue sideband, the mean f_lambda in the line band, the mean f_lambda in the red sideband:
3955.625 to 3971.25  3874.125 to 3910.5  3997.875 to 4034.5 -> 6.14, 11.4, 9.47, 18.8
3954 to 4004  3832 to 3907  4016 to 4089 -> 3.41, 9.7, 14.5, 19.2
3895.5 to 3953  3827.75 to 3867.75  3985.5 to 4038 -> 9.51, 8.07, 10.8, 18.9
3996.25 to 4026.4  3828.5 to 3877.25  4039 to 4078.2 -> -4.31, 8.47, 18.9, 19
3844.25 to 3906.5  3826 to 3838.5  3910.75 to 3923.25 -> -3.77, 6.42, 10.3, 13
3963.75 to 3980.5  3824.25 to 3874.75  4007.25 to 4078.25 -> 5.69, 8.29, 9.97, 18.9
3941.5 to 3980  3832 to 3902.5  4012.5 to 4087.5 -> 8.73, 9.64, 11.2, 19.2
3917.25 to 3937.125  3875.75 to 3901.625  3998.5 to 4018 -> 7.84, 11.3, 8.23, 18.8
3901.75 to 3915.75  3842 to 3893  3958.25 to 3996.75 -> -2.84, 9.75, 13.5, 13.6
